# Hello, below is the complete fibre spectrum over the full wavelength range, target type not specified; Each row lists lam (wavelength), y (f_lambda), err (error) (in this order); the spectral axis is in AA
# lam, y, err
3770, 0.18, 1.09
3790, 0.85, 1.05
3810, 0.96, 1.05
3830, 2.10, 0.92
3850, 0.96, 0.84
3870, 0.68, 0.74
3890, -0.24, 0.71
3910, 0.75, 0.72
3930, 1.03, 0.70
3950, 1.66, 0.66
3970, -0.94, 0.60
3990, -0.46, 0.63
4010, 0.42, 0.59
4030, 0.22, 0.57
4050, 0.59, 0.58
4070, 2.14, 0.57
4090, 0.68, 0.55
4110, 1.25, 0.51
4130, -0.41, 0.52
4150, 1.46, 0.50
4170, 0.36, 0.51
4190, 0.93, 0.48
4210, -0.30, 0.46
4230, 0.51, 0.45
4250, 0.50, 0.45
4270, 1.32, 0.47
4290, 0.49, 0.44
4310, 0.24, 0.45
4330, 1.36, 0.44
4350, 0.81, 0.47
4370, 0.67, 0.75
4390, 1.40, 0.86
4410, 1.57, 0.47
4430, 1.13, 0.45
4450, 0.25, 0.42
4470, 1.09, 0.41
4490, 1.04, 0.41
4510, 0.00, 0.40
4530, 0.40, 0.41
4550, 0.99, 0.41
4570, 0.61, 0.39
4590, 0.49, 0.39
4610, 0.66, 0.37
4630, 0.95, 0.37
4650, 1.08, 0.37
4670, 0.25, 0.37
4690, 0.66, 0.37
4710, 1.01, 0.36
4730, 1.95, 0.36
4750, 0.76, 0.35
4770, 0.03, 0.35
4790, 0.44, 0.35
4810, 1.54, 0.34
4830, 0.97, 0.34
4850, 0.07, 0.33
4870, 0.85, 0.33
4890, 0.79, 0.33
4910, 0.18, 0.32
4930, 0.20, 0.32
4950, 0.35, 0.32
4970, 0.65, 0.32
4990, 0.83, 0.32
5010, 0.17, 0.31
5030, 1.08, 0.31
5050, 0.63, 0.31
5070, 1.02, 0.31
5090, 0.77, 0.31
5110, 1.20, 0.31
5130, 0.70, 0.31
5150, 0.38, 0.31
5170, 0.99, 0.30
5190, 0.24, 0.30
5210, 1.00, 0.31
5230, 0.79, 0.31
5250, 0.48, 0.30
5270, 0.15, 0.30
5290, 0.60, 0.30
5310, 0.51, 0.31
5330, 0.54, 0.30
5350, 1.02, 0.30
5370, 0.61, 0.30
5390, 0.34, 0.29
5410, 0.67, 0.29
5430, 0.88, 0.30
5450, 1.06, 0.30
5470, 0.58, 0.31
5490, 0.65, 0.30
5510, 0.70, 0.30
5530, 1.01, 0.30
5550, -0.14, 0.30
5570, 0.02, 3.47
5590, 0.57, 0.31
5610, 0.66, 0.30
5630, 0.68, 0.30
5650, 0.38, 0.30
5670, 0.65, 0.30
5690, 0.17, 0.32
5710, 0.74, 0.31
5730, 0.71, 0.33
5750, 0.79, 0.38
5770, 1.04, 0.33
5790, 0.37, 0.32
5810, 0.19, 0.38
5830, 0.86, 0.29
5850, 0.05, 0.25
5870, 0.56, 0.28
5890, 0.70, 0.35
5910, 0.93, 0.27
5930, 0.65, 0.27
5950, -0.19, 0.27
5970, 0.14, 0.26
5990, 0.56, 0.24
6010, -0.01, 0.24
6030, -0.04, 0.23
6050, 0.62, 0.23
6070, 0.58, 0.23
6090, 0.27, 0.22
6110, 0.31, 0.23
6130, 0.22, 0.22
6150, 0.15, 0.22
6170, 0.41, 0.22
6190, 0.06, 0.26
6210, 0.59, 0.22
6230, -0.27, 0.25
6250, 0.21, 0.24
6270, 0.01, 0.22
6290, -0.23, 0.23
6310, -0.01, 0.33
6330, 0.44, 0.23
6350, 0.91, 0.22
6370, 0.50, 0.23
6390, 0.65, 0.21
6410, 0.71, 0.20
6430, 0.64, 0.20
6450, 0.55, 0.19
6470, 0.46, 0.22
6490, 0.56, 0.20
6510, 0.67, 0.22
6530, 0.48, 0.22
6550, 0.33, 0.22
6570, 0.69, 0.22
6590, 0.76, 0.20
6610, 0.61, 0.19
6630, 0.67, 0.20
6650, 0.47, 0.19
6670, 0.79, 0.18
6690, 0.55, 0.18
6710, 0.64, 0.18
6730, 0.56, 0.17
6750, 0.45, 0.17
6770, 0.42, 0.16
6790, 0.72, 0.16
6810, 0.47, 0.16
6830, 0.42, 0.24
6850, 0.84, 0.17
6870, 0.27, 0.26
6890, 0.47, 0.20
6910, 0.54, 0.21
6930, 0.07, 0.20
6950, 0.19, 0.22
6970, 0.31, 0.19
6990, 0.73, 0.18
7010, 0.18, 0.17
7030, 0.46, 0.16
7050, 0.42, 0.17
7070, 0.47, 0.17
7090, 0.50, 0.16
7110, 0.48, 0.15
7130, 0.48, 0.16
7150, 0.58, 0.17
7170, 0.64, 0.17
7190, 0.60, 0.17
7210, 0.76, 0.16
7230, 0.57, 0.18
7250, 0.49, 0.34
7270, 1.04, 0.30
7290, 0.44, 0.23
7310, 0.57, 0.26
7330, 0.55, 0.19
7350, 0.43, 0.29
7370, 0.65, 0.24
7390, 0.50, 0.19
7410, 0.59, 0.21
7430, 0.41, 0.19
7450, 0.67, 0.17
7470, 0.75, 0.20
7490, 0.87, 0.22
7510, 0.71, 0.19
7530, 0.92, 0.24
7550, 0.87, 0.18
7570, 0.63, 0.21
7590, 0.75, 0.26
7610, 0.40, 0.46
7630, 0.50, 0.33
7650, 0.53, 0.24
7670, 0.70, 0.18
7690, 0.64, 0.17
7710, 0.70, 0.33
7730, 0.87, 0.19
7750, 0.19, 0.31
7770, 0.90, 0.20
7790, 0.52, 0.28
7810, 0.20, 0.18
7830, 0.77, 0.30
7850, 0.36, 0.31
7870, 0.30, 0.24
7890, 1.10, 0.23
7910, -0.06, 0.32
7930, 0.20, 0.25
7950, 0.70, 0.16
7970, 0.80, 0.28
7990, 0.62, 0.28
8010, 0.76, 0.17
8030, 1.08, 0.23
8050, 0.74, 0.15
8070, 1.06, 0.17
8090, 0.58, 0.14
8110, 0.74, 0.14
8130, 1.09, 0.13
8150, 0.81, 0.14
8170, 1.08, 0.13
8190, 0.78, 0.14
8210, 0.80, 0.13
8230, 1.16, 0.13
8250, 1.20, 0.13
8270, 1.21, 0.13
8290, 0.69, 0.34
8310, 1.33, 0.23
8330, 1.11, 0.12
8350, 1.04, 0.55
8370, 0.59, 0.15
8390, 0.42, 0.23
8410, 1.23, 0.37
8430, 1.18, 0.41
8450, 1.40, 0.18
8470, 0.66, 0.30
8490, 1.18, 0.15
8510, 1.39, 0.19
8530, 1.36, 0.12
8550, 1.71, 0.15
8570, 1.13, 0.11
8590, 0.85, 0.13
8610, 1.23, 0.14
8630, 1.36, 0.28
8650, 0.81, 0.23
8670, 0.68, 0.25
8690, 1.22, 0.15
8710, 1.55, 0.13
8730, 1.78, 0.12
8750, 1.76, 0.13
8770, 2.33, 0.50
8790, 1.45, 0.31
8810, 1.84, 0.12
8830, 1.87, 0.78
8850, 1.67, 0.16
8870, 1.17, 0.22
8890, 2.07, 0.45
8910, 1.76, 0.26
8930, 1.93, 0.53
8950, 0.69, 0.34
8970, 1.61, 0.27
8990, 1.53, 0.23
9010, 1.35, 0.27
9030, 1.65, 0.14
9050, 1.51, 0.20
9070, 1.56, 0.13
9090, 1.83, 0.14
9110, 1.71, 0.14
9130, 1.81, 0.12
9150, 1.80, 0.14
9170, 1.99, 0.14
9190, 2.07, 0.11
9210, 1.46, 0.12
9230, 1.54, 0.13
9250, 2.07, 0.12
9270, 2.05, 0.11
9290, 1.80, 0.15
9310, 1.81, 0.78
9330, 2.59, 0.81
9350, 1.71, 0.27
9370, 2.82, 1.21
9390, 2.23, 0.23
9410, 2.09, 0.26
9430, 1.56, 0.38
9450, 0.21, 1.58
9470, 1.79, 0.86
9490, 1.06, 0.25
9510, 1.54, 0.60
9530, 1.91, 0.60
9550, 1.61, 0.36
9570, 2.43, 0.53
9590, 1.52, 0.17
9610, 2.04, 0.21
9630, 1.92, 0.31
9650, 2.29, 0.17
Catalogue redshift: 1.182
